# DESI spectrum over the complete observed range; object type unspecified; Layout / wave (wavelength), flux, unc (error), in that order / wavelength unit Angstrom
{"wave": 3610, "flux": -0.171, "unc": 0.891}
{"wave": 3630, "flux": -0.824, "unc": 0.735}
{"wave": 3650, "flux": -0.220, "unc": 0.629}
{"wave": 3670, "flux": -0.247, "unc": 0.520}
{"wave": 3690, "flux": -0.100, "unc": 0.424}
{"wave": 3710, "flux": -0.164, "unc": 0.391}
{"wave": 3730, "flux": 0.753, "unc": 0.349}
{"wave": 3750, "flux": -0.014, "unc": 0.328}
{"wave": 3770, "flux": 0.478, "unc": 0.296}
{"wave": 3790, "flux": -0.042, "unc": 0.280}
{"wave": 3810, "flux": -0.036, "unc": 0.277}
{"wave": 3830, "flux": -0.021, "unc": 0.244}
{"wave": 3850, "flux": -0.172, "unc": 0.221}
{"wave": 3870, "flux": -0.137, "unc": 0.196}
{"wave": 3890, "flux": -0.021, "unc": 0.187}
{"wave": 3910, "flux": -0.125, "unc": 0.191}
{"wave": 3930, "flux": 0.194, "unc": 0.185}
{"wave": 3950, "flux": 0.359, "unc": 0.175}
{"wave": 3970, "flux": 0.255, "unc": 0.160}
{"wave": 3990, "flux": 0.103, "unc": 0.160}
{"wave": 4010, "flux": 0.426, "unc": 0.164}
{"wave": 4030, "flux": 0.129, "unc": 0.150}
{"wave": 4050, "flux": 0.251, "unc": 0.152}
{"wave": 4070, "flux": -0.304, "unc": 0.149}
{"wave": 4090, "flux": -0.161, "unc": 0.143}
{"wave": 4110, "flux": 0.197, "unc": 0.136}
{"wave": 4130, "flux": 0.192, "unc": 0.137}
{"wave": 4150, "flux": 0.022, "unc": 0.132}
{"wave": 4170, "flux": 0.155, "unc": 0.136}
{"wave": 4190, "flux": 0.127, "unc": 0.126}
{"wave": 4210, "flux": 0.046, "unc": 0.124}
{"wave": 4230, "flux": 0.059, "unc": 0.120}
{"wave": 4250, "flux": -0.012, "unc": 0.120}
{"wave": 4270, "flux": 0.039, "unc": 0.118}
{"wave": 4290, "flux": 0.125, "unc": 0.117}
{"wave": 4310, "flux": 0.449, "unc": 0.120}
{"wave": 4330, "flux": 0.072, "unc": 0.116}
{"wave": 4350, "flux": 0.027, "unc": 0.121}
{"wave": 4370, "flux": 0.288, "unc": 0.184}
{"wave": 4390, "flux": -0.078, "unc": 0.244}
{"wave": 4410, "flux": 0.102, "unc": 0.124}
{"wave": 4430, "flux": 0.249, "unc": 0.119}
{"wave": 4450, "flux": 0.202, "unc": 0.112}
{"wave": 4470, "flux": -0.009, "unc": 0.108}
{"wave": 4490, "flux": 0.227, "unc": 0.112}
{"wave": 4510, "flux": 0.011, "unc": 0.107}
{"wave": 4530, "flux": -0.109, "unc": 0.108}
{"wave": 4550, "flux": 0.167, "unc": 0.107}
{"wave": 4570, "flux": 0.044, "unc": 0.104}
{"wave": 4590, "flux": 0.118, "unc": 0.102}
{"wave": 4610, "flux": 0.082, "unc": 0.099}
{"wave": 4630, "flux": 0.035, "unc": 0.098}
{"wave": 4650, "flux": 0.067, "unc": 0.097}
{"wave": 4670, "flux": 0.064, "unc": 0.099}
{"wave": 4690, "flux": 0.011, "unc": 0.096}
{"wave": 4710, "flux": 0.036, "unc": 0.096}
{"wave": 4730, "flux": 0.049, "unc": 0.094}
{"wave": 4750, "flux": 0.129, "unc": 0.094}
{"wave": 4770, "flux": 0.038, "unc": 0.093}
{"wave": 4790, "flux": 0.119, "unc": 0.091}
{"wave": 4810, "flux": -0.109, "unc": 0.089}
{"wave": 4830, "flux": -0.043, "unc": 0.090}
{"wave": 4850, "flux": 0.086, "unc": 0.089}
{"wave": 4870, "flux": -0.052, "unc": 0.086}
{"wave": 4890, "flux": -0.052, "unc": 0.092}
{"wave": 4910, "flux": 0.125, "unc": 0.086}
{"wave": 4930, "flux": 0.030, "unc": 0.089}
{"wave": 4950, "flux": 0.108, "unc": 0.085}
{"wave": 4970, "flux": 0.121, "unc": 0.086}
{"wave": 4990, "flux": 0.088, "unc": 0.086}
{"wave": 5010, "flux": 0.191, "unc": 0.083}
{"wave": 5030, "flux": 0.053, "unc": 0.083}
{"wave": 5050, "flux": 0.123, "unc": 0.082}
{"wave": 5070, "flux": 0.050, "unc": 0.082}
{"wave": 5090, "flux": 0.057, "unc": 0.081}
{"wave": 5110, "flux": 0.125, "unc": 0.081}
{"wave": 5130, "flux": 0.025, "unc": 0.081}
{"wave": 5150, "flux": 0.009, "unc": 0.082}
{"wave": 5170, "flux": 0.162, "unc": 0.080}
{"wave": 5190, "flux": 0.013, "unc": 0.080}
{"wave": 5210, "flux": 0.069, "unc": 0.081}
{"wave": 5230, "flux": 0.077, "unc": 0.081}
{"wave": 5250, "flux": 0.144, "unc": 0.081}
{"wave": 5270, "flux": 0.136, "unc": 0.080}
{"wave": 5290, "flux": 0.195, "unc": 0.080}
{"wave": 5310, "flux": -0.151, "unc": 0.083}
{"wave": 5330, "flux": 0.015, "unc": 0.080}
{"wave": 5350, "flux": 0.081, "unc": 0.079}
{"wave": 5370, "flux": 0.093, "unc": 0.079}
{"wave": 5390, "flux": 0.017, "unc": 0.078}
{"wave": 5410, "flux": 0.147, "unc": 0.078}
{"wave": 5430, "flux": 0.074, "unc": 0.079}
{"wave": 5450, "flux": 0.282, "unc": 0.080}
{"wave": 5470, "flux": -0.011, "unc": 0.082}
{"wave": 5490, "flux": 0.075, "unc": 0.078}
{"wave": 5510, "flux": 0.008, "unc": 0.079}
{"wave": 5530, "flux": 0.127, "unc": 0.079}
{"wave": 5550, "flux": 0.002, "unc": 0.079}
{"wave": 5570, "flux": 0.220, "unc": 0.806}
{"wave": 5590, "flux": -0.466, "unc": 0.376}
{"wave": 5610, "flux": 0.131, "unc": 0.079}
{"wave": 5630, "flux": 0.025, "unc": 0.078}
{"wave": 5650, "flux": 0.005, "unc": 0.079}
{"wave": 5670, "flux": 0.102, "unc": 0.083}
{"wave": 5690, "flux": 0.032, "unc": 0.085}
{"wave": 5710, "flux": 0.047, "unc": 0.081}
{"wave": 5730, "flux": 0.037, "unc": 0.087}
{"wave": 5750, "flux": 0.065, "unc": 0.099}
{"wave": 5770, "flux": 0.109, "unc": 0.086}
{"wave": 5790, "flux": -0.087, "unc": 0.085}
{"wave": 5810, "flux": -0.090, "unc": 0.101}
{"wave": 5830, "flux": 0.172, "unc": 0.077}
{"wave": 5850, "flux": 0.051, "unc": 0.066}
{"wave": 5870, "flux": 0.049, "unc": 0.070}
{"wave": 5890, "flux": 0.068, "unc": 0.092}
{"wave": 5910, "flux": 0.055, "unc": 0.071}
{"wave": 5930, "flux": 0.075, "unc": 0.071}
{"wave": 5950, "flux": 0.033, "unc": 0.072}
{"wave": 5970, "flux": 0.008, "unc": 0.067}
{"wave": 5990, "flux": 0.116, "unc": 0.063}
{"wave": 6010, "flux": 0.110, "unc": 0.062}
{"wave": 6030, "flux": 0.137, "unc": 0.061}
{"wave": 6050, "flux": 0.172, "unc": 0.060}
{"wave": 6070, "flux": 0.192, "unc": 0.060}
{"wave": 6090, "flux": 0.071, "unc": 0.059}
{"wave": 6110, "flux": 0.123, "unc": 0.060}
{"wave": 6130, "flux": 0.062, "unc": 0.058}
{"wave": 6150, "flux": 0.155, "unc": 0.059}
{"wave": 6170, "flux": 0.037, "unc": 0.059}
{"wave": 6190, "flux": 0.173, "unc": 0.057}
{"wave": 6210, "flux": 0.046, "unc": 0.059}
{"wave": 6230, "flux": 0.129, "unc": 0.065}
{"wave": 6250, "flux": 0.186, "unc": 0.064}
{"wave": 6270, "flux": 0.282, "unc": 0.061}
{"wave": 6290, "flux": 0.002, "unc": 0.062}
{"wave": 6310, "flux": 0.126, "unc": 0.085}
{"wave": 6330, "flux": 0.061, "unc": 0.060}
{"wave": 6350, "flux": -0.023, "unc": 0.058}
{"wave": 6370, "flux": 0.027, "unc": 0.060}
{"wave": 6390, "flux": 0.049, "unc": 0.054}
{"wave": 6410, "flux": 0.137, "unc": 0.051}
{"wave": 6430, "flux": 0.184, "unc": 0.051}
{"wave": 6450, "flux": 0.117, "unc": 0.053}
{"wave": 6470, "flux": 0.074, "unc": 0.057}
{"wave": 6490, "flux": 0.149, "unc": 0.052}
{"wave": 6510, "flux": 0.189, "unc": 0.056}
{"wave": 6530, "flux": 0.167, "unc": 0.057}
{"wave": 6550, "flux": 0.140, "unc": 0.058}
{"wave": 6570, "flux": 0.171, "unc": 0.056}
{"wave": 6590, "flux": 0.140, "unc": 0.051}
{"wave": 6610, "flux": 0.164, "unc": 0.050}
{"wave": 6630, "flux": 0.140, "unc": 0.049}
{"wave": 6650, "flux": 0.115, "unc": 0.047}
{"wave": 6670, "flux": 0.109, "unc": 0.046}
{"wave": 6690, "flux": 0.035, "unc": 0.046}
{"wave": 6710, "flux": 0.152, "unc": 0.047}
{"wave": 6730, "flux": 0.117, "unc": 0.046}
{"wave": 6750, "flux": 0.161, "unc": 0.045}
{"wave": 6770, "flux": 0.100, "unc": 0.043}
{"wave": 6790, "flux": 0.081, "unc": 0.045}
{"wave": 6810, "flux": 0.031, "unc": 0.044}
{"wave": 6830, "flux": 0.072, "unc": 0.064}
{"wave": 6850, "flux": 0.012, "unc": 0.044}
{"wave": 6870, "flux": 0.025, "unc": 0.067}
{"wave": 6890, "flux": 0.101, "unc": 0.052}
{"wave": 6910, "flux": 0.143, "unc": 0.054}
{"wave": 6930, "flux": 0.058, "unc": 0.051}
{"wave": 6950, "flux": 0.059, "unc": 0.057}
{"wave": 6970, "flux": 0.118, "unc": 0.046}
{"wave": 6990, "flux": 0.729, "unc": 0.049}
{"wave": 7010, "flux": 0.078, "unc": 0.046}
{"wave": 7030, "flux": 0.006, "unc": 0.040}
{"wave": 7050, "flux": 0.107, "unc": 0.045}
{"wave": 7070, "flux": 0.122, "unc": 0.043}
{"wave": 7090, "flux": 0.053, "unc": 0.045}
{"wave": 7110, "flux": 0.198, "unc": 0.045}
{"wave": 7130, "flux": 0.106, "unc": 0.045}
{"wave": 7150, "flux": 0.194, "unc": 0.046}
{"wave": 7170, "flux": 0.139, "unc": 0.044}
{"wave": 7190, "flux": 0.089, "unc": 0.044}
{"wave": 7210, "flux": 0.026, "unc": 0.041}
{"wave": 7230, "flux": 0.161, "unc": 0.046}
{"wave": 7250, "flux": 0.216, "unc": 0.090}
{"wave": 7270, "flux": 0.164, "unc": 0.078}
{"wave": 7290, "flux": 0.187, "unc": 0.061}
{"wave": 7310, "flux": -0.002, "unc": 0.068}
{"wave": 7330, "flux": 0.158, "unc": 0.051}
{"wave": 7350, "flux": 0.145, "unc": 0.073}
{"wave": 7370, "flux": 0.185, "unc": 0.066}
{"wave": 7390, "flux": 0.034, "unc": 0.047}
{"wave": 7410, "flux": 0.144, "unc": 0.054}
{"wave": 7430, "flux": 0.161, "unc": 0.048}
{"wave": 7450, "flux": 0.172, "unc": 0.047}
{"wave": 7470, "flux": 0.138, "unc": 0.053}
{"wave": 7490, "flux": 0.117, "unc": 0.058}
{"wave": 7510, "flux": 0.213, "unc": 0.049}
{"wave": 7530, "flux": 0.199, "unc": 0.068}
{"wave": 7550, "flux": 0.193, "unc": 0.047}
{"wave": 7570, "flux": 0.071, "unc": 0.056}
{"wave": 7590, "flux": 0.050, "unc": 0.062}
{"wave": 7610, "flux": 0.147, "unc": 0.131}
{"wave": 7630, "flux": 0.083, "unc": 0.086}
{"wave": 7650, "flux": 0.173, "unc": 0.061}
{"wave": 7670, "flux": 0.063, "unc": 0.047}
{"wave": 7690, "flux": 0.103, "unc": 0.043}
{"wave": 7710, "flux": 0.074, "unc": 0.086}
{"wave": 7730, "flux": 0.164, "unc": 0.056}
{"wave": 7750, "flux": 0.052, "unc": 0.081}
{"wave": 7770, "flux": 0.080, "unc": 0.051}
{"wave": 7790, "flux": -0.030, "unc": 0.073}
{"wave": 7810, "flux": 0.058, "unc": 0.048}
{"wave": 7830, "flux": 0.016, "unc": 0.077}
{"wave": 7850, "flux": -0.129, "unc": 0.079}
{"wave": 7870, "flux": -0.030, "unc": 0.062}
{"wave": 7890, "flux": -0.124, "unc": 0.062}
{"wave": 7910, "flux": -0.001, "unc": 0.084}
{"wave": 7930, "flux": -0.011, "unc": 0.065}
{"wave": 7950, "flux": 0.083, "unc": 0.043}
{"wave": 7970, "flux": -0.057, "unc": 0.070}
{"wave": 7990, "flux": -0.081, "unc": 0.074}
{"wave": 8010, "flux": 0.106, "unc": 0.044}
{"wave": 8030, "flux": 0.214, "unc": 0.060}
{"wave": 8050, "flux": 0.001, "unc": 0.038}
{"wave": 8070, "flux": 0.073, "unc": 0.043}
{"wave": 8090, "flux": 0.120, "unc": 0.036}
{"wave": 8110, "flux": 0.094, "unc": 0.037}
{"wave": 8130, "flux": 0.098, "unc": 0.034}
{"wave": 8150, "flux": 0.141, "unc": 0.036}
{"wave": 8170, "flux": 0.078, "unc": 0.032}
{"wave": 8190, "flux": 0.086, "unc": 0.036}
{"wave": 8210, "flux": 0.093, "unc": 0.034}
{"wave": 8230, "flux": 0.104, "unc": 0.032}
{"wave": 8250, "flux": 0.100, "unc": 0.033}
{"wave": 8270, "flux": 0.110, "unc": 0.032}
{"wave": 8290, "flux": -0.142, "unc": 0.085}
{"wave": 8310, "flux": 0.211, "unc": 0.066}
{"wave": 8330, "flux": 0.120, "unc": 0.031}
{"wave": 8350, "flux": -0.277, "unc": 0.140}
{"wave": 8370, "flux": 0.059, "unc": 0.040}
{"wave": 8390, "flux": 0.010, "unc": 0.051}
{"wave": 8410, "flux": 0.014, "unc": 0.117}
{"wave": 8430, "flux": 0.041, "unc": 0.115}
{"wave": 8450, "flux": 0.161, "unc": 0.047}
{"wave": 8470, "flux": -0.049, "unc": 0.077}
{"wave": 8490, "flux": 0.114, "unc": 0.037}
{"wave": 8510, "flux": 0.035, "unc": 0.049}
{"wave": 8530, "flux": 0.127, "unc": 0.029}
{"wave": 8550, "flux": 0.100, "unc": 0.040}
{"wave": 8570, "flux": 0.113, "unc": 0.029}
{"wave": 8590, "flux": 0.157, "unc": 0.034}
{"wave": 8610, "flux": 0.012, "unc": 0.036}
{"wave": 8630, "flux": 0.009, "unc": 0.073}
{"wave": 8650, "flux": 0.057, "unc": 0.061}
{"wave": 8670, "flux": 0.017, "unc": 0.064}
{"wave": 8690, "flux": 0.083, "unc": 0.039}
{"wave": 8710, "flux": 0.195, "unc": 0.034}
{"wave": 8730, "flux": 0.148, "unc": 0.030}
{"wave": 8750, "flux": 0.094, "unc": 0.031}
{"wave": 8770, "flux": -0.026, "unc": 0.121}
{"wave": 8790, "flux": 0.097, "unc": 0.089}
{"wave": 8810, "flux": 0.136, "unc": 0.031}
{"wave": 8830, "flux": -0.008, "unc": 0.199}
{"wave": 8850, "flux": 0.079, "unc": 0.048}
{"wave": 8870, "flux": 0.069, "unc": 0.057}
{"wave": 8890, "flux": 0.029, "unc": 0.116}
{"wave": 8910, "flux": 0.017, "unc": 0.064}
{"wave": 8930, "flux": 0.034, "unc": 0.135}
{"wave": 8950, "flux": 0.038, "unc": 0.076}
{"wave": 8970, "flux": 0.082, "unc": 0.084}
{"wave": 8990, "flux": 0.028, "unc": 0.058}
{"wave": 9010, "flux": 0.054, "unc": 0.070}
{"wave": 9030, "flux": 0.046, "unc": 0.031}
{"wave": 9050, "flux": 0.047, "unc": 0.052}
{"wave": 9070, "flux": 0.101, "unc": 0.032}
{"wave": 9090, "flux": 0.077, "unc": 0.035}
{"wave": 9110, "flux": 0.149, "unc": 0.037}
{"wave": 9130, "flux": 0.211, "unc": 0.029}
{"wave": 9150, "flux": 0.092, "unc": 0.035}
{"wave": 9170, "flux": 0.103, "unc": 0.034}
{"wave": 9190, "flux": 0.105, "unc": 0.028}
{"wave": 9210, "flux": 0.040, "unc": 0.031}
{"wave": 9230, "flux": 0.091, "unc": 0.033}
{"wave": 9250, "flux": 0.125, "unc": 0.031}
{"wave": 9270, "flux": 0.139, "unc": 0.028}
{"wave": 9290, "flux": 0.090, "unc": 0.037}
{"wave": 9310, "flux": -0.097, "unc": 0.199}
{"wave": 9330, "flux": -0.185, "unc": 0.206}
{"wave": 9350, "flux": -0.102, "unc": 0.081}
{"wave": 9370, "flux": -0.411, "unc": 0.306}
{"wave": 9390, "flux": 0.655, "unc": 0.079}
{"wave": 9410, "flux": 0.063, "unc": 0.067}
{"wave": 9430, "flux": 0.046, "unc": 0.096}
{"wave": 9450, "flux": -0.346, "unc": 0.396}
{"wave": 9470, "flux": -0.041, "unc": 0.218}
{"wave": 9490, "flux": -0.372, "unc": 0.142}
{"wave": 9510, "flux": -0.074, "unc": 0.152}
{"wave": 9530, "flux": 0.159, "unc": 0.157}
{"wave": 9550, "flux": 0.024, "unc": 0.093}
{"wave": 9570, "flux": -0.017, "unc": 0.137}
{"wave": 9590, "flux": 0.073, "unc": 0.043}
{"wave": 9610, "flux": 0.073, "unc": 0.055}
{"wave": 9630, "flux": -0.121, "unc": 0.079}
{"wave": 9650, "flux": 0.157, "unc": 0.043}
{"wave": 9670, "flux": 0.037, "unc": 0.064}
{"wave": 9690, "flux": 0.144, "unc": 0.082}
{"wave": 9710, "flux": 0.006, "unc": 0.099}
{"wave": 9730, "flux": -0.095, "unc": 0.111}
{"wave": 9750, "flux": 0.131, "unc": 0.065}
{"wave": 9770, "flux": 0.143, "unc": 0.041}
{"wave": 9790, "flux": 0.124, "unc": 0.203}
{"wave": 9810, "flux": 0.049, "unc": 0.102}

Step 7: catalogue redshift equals 0.88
